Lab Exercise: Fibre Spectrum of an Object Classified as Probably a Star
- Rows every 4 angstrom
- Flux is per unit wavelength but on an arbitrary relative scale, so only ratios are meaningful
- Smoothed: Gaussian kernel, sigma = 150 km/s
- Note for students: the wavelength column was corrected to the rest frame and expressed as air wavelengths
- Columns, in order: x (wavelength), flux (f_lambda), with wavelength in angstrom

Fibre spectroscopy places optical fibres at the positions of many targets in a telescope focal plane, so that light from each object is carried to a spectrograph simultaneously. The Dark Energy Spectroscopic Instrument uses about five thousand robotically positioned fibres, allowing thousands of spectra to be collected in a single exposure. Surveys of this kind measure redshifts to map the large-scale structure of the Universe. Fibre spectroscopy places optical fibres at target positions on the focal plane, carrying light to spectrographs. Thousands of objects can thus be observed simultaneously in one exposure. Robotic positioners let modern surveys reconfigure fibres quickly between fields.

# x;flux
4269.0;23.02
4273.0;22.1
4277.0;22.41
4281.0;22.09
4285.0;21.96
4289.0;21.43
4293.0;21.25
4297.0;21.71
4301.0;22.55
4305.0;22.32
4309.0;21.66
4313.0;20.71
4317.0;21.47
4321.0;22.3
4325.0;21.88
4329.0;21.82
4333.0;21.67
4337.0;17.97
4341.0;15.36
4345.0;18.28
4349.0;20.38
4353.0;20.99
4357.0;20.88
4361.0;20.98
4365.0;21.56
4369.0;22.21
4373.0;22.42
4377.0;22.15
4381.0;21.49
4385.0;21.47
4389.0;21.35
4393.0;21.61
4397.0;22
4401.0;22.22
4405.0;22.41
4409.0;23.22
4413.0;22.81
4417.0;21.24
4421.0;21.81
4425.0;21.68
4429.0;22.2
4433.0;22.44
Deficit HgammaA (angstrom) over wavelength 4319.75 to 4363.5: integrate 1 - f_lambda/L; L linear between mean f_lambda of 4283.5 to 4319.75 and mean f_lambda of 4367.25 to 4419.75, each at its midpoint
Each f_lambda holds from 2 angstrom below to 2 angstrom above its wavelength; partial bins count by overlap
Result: 3.3 angstrom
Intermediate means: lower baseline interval 21.7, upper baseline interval 22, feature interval 20.2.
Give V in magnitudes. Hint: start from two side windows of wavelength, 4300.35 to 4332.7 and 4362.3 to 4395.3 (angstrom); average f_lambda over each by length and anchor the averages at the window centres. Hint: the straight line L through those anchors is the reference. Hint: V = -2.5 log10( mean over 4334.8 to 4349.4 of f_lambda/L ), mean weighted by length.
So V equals 0.220 mag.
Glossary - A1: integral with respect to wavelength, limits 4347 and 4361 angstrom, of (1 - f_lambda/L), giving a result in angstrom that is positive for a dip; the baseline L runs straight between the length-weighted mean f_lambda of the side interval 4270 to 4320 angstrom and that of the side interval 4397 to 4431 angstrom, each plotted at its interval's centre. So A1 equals 0.78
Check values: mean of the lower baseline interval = 21.8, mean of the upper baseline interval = 22.2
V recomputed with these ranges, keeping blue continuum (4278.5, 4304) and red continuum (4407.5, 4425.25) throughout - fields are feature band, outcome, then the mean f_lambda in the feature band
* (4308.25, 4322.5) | 0.02 mag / 21.5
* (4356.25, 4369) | 0.04 mag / 21.3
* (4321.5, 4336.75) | 0.03 mag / 21.4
